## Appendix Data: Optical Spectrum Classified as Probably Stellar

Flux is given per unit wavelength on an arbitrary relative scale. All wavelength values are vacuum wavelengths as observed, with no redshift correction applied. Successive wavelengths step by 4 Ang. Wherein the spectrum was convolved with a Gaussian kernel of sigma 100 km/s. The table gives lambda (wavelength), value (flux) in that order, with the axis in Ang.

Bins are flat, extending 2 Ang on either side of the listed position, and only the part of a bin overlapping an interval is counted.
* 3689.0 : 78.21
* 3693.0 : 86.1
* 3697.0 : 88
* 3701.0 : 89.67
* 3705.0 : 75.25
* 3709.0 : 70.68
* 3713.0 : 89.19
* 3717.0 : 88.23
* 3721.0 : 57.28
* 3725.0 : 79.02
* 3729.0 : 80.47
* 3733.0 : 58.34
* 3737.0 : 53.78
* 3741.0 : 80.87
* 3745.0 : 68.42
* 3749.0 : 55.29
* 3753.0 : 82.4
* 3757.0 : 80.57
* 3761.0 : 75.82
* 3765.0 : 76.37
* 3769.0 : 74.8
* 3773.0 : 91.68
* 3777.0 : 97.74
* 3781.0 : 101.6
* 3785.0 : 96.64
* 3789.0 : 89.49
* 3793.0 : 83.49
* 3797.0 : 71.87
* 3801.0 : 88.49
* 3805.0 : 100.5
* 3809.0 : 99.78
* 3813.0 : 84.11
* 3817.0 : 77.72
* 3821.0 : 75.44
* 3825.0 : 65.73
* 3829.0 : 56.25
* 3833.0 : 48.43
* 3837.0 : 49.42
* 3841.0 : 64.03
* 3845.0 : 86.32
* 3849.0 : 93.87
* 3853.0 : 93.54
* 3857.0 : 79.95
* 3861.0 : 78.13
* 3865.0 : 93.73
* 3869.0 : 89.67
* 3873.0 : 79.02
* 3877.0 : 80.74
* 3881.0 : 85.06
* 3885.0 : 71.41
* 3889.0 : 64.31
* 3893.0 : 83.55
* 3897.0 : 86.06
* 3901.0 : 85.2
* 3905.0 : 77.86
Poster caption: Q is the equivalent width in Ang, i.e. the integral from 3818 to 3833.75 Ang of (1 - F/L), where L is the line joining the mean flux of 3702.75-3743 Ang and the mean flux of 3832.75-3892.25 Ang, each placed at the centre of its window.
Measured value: 2.74 Ang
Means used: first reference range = 73.4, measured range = 63.5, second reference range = 78.2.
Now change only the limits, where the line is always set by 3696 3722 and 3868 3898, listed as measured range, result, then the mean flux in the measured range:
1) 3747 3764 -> 1.4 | 73.7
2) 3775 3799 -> -3.1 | 90.1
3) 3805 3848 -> 3.8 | 72.6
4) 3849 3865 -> -1.4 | 86.4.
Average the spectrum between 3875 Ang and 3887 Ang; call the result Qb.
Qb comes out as 79.1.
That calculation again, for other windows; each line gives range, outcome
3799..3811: 96.3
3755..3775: 79.8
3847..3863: 86.4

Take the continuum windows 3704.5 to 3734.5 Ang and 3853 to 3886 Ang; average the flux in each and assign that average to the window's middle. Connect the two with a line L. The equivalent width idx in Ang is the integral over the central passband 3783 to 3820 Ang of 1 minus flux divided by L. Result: -3.8 Ang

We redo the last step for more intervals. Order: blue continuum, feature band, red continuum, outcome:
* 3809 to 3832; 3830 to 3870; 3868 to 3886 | 0.42 Ang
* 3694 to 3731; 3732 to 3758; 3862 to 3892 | 3.77 Ang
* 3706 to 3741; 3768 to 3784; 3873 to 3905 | -3.85 Ang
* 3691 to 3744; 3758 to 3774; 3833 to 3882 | -0.28 Ang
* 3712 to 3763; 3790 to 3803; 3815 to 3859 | -1.74 Ang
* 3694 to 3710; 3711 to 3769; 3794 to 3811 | 7.85 Ang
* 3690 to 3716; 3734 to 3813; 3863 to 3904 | 0.24 Ang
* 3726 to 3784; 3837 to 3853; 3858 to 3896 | 0.19 Ang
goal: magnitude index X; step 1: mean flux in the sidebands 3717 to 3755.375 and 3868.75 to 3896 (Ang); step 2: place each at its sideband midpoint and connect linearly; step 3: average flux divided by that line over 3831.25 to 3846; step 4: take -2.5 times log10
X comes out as 0.246 mag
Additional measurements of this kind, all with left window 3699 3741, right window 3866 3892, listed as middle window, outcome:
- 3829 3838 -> 0.470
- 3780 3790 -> -0.248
